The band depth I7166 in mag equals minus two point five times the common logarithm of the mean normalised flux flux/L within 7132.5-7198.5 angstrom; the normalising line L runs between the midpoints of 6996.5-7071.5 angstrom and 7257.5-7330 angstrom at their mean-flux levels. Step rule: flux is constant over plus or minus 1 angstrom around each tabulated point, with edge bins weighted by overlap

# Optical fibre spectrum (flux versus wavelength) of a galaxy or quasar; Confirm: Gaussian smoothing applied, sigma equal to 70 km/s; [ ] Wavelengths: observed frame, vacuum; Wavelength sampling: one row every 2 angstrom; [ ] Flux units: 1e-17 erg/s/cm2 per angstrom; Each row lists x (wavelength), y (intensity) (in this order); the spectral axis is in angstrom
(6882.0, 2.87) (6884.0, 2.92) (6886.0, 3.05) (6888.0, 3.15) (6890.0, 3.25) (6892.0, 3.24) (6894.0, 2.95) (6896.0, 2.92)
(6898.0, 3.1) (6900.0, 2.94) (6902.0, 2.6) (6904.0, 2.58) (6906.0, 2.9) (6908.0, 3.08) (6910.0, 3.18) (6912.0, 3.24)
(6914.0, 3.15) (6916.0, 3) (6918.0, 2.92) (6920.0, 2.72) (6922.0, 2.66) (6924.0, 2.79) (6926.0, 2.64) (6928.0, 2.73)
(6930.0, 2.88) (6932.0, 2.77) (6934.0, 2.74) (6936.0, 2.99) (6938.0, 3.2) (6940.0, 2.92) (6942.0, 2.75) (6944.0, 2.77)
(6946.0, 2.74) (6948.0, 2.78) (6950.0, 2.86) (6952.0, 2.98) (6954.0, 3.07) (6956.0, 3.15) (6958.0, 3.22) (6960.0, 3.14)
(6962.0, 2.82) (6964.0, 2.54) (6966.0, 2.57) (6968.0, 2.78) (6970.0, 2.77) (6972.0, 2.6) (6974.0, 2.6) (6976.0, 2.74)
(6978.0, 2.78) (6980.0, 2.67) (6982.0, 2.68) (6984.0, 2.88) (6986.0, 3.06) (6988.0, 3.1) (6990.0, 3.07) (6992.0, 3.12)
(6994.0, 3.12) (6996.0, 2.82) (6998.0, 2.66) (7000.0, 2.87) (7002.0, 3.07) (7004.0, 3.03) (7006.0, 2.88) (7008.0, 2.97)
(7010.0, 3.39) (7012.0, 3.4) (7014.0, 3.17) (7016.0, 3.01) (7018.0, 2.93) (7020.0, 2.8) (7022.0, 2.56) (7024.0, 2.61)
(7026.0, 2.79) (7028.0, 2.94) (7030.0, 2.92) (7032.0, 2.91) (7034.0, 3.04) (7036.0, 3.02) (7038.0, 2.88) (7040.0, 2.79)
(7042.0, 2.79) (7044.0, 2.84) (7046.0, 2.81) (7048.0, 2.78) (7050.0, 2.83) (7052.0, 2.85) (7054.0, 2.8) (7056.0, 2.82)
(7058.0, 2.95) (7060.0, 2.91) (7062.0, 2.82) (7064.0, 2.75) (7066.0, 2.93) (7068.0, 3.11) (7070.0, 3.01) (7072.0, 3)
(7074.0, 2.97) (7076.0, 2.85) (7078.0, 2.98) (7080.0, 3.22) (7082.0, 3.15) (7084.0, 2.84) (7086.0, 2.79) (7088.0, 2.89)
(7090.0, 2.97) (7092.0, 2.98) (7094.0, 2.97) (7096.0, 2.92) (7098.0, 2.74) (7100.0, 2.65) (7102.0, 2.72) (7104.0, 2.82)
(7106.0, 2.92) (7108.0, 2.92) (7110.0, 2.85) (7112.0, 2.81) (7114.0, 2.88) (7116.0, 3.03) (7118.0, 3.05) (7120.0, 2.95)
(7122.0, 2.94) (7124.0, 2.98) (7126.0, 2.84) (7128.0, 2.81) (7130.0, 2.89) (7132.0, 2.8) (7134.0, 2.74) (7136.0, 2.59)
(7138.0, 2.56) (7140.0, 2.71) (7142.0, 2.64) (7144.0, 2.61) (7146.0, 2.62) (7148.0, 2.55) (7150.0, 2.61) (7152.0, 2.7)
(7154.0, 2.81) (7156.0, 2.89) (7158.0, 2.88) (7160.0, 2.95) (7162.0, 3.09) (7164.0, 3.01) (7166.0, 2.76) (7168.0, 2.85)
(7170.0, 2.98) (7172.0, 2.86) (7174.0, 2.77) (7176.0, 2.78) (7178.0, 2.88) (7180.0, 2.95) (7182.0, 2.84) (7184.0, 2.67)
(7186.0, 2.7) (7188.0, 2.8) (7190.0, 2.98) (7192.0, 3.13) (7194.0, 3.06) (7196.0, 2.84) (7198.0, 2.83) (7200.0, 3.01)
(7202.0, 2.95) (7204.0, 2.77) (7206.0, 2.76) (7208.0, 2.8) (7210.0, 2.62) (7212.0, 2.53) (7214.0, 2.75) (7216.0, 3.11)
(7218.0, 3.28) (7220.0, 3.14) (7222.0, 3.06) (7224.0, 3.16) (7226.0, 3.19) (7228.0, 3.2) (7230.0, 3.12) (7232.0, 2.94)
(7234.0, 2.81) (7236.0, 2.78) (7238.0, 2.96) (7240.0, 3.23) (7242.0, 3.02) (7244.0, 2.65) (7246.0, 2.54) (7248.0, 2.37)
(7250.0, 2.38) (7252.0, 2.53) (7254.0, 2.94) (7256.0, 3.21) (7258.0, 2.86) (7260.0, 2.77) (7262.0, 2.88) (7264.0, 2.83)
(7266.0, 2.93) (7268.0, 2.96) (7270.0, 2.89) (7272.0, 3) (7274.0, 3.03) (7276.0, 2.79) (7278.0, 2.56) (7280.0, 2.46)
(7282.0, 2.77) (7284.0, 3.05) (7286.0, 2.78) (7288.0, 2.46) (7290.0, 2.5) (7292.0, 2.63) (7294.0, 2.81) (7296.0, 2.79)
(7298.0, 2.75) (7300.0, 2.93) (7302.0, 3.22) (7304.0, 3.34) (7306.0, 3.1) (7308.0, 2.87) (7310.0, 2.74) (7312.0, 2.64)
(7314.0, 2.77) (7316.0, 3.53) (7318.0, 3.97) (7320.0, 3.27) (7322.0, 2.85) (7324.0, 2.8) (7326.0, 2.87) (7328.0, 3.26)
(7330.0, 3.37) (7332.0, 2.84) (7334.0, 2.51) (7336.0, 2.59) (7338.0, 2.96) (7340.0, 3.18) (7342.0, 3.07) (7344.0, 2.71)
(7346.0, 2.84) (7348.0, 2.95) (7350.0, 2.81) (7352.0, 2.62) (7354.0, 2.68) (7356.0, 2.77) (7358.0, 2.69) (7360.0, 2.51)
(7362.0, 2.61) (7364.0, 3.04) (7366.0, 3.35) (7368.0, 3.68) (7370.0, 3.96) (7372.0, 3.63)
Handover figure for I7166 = 0.04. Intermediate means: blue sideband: 2.91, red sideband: 2.91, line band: 2.81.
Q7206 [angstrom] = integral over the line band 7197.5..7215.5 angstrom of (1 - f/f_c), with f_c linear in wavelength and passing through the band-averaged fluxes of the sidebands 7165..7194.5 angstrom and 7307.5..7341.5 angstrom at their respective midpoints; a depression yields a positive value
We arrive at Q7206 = 0.6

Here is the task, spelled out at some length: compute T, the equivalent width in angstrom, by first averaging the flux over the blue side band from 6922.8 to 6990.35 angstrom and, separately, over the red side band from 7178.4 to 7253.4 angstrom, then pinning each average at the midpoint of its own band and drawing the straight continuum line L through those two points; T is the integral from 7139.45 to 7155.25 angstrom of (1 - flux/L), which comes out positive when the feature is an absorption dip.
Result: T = 1.2 angstrom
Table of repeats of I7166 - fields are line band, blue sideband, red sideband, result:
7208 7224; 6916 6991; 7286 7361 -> -0.02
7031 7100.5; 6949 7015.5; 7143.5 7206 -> 0.00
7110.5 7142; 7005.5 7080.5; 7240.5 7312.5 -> 0.02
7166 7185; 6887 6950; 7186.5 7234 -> 0.04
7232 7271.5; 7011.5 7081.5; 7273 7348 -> 0.03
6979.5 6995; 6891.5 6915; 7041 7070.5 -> -0.02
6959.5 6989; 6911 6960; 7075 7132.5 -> 0.05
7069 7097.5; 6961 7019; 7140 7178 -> -0.04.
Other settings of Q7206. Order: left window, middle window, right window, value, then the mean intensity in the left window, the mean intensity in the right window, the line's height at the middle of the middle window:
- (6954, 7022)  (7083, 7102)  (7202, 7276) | 0.3 angstrom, 2.92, 2.89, 2.91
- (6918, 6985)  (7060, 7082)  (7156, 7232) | -0.8 angstrom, 2.82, 2.92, 2.87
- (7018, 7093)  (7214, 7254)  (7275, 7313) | -1.3 angstrom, 2.89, 2.8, 2.82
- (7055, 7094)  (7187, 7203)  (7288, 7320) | 0.0 angstrom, 2.94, 2.97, 2.96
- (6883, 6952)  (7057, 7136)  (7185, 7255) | -0.1 angstrom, 2.92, 2.88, 2.9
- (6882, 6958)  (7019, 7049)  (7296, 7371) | 1.2 angstrom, 2.93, 2.99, 2.95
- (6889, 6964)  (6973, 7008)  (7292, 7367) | 0.4 angstrom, 2.92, 2.93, 2.92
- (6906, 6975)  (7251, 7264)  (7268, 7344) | 0.2 angstrom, 2.88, 2.92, 2.91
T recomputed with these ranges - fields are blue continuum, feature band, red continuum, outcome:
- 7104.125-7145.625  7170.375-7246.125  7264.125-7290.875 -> -2.96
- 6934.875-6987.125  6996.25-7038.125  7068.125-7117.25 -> -0.97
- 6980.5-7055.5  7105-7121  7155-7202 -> -0.12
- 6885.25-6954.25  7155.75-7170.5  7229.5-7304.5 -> -0.39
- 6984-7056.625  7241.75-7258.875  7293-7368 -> 1.36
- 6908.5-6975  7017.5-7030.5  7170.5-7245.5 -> 0.46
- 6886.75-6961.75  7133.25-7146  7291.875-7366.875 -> 1.28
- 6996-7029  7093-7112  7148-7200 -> 0.41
